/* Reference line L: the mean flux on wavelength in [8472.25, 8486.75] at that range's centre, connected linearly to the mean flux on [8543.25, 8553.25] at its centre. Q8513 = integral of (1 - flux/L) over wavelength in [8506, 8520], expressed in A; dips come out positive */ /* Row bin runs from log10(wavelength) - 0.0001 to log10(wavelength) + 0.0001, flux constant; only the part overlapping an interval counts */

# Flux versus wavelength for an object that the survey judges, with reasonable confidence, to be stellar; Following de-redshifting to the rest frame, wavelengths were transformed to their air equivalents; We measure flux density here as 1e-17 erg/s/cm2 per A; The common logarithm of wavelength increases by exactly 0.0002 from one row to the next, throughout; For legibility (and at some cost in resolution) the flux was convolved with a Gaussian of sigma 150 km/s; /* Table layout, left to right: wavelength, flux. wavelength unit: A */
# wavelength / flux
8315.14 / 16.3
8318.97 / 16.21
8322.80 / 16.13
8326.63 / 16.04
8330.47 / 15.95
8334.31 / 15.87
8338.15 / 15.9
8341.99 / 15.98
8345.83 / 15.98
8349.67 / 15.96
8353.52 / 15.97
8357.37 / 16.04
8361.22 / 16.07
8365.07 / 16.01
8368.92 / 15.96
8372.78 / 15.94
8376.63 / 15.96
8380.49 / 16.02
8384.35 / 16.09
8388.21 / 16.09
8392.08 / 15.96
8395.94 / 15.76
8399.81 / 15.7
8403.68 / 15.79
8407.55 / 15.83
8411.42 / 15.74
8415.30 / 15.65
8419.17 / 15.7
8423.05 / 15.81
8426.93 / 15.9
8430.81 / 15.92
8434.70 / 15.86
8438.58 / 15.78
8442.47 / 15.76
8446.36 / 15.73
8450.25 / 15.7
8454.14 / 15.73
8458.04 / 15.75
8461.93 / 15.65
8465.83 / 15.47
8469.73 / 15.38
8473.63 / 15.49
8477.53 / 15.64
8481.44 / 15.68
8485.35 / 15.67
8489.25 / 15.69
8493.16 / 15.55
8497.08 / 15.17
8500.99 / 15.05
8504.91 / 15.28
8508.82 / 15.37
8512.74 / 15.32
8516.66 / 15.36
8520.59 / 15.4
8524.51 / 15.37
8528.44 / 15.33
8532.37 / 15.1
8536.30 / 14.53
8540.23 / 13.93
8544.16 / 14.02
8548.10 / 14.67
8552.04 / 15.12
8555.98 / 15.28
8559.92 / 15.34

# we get -0.2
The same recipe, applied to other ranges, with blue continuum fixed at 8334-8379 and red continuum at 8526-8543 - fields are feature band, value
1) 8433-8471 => -1.0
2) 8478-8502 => -0.8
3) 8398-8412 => -0.1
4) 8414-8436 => -0.5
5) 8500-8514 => -0.3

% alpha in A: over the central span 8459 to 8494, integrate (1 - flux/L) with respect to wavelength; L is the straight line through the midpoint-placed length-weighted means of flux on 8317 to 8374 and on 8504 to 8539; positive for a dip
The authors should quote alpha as -0.4 A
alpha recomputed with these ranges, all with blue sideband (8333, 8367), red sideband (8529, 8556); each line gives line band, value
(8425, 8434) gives -0.28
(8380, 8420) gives -0.54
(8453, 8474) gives -0.53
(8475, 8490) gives -0.59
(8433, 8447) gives -0.39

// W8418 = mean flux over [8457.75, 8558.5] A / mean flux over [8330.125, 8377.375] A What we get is 1.0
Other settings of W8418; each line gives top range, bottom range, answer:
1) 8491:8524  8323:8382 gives 0.96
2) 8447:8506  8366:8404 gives 0.97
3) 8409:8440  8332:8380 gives 0.99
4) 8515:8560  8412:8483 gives 0.95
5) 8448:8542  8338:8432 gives 0.97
